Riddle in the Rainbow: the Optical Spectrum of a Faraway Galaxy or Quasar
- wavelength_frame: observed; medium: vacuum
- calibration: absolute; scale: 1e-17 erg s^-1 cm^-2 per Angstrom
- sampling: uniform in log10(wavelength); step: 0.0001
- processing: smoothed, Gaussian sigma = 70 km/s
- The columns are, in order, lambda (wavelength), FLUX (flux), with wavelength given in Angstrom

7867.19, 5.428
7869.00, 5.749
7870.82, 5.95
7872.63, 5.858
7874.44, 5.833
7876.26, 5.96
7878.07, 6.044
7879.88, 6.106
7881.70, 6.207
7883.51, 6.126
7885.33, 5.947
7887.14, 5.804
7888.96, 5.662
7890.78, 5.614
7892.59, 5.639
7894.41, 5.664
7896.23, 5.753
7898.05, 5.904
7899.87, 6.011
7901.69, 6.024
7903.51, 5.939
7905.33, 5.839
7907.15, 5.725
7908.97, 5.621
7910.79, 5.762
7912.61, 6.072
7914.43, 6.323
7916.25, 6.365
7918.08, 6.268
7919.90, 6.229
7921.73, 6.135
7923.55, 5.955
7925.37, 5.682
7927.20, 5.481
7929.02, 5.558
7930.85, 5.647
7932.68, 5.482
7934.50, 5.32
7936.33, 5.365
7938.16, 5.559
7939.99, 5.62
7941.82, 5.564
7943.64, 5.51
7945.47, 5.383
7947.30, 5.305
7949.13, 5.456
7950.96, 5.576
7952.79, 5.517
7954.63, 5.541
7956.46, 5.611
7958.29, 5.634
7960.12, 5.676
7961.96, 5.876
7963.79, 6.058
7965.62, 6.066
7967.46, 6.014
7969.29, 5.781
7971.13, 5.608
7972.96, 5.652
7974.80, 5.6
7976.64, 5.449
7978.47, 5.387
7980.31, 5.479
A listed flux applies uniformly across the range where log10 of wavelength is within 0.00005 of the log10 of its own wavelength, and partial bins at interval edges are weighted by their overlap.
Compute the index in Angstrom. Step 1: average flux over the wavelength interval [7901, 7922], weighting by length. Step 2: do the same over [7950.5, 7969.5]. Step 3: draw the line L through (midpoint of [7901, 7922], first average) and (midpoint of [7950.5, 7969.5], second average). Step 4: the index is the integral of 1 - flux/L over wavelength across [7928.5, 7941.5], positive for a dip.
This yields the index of 0.9 Angstrom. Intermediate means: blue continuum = 6.02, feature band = 5.5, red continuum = 5.76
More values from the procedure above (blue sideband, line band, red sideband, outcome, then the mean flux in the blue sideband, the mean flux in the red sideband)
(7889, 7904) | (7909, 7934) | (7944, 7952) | -1.2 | 5.8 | 5.44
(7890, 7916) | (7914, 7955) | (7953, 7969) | 1.0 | 5.87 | 5.79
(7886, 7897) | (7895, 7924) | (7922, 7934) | -1.6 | 5.69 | 5.65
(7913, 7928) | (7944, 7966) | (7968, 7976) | 0.6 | 6.06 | 5.67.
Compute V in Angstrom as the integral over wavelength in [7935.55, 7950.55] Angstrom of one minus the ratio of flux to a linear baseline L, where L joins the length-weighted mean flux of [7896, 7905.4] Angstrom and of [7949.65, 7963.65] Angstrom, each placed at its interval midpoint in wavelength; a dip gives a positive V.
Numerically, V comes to 0.6 Angstrom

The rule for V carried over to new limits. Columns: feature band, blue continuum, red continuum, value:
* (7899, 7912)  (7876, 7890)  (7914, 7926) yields 0.49 Angstrom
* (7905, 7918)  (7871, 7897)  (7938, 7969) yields -0.44 Angstrom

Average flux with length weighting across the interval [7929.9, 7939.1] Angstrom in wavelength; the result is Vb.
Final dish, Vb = 5.47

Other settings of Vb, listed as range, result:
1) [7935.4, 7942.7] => 5.52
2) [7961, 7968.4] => 6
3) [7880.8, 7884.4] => 6.18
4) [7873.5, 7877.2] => 5.9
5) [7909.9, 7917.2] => 6.13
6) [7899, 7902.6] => 6.02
